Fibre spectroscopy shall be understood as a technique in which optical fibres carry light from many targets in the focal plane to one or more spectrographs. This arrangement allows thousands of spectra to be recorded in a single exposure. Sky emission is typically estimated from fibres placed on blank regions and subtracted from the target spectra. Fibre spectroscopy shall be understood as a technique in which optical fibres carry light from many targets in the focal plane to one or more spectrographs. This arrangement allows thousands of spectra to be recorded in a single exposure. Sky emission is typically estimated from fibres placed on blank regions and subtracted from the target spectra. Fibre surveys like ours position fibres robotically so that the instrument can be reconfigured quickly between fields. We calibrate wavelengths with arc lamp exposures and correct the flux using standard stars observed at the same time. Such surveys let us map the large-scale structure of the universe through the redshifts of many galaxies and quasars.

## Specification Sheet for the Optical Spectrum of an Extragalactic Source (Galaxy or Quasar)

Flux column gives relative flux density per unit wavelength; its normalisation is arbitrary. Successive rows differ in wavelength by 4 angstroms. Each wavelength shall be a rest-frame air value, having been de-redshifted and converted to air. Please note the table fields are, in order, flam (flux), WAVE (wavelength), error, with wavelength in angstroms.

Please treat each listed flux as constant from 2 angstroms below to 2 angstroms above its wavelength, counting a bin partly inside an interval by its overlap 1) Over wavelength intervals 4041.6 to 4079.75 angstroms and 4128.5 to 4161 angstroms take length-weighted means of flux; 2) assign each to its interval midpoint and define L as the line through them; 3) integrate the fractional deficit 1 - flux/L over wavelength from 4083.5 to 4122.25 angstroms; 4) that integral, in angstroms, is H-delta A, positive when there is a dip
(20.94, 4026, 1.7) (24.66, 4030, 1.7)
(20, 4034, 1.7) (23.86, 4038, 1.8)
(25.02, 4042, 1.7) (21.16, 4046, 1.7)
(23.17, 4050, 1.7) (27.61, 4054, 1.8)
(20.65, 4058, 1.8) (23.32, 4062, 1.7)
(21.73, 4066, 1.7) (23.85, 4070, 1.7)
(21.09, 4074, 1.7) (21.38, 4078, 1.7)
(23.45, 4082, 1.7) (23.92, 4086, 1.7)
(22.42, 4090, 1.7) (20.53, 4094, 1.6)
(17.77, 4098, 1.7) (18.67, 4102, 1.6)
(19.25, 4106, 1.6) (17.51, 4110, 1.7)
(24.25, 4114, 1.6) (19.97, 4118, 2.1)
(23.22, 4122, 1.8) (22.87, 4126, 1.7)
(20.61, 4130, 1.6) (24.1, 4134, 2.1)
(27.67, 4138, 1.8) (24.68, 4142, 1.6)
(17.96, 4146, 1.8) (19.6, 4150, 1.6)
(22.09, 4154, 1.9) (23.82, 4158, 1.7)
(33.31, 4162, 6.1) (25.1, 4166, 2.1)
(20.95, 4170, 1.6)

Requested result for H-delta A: 3.7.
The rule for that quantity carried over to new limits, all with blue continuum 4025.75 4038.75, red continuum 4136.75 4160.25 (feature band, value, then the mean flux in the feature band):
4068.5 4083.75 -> 0.1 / 22.4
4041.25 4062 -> -0.9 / 23.4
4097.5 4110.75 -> 2.4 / 18.4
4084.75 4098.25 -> 0.6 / 21.4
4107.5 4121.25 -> 1.1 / 20.8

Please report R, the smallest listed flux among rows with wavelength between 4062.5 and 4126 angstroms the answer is 17.51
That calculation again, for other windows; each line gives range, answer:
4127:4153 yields 17.96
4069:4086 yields 21.09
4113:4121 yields 19.97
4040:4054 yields 21.16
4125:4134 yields 20.61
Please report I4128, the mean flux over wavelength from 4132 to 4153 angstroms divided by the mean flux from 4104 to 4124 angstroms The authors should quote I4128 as 1.1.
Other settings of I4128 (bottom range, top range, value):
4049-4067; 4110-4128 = 0.94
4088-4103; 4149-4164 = 1.26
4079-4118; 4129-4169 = 1.15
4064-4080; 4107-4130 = 0.97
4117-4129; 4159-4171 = 1.21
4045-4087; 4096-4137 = 0.92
